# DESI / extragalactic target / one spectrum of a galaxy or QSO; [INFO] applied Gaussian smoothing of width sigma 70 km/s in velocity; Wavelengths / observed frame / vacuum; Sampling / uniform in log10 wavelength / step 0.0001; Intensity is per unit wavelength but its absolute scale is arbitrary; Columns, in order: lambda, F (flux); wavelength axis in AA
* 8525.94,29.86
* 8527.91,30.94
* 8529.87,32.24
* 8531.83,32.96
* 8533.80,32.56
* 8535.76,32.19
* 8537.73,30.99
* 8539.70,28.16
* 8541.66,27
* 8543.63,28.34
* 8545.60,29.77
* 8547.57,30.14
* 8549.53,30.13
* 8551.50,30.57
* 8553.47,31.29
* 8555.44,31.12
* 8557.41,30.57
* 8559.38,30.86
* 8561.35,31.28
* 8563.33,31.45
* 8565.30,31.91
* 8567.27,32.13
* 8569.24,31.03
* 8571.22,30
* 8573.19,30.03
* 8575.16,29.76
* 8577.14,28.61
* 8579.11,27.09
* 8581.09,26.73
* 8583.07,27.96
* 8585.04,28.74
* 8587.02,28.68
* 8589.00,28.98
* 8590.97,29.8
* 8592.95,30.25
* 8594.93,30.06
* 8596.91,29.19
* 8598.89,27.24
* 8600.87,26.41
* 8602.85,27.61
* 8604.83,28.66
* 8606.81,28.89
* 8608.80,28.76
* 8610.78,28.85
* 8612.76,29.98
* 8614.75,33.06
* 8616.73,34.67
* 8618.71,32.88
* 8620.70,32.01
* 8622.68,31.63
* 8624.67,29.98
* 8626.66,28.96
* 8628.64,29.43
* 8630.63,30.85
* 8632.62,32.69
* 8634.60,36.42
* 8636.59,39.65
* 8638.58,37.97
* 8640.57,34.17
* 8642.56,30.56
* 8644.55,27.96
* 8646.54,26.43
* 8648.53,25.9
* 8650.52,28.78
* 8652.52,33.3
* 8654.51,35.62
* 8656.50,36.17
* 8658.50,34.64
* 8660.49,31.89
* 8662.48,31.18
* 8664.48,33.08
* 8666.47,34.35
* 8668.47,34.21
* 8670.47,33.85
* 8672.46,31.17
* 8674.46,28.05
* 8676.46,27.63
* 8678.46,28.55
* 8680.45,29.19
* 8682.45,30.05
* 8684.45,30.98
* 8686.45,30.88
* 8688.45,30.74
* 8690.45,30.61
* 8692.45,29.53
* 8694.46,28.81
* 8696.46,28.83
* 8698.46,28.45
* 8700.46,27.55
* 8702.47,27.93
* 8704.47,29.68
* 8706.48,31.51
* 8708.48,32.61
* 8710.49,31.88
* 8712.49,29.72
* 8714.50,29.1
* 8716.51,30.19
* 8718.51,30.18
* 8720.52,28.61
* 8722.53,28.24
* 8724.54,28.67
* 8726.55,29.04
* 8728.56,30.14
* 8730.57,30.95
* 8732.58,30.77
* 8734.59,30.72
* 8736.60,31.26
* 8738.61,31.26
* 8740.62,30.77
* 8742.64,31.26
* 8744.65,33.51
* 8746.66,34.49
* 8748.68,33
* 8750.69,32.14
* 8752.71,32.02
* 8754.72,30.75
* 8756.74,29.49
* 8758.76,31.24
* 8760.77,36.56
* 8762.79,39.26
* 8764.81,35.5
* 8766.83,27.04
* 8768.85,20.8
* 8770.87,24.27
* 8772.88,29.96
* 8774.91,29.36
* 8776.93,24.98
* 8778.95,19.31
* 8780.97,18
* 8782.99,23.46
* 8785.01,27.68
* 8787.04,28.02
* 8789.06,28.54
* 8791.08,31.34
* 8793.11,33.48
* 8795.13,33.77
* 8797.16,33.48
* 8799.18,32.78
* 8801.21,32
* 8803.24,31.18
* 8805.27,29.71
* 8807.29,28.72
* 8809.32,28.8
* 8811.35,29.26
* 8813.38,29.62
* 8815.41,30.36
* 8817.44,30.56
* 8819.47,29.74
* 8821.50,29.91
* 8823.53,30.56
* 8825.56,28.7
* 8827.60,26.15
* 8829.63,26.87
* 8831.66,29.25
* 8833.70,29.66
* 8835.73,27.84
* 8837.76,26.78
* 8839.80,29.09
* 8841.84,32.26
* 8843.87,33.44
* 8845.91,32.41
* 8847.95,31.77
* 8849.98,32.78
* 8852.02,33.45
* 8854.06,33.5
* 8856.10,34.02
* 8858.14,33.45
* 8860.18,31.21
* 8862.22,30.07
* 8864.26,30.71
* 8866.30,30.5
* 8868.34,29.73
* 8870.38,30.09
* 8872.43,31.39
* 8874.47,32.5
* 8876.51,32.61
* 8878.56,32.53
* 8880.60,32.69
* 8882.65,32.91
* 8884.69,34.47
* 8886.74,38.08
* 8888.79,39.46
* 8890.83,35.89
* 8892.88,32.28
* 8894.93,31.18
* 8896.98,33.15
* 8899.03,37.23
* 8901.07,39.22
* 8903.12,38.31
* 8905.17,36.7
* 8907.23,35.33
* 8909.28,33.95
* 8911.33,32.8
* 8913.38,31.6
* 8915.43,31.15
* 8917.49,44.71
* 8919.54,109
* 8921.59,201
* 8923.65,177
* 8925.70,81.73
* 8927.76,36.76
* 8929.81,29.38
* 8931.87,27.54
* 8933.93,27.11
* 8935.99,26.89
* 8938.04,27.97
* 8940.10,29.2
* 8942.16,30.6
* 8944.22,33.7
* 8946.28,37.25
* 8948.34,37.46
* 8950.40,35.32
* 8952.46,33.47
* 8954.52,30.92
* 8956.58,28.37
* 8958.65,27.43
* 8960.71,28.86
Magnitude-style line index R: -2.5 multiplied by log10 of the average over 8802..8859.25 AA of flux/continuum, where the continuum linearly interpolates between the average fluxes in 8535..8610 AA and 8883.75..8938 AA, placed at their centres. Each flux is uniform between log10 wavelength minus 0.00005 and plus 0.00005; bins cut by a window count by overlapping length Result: 0.440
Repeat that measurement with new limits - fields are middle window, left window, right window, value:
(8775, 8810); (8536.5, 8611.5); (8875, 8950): 0.36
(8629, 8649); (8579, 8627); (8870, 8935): -0.02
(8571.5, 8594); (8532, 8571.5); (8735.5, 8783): 0.06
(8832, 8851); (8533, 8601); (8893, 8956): 0.38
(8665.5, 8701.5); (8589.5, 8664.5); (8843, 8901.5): 0.05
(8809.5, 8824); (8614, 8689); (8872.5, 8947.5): 0.33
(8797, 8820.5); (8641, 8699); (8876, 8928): 0.39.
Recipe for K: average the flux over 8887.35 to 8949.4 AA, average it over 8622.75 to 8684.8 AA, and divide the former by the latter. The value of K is 1.52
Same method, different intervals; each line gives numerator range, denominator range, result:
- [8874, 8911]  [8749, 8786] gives 1.22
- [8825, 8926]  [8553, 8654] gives 1.36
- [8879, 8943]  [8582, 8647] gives 1.55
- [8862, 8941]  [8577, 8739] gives 1.46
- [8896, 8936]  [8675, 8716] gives 1.90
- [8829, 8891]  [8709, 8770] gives 1.03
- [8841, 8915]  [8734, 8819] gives 1.11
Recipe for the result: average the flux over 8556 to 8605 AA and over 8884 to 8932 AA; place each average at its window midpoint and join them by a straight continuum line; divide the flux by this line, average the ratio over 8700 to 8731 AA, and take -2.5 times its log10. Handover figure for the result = 0.30 mag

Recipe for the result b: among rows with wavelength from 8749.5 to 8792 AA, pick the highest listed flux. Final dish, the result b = 39.26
